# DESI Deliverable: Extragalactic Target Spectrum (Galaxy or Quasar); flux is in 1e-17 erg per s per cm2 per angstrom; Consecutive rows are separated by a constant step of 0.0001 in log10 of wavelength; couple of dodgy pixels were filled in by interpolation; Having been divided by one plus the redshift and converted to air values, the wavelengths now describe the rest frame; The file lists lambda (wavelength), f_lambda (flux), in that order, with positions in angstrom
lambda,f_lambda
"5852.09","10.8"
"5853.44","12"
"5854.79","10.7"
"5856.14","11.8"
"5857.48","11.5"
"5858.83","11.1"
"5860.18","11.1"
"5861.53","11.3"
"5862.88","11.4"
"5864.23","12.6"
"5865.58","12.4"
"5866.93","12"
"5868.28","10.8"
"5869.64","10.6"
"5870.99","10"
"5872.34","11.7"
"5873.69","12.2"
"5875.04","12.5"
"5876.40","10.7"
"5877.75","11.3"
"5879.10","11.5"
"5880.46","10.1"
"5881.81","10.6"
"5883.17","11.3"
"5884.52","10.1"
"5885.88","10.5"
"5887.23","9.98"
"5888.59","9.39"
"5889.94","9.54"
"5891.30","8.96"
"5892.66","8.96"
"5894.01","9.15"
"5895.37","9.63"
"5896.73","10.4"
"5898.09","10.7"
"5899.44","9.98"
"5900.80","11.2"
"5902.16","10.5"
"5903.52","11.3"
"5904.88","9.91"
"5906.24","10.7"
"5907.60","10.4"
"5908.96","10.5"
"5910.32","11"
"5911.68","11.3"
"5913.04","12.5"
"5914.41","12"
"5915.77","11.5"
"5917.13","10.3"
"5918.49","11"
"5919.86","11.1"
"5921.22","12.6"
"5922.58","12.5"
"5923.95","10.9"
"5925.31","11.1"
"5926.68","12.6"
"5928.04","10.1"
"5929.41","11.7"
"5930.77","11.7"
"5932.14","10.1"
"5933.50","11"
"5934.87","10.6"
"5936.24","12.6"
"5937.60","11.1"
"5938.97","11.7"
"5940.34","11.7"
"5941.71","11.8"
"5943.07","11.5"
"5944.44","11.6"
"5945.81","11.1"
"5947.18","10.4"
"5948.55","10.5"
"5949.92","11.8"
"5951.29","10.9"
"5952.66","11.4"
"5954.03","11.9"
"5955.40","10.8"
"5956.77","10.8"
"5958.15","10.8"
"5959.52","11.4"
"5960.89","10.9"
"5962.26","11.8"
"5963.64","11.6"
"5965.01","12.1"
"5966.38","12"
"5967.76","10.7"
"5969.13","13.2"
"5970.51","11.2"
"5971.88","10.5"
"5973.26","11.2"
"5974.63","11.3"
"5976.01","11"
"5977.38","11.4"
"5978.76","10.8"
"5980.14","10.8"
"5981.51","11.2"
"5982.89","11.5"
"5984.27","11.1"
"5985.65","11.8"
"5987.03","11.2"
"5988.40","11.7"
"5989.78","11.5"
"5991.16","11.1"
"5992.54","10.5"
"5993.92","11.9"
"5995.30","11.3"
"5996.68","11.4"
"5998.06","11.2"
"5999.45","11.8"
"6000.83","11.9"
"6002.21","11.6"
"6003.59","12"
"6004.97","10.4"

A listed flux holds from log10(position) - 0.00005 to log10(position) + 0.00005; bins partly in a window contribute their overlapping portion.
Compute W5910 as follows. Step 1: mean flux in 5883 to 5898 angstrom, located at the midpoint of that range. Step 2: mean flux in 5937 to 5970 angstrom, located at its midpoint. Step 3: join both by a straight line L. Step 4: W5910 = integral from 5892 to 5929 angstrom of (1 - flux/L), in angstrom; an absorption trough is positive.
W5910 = -2.08 angstrom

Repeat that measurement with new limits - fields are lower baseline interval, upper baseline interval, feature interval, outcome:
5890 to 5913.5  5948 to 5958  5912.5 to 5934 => -1.4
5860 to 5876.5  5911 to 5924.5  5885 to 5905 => 2.7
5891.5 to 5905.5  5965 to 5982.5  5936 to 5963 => -0.9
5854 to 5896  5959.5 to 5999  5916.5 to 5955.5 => -0.7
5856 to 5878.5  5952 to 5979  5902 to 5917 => 0.5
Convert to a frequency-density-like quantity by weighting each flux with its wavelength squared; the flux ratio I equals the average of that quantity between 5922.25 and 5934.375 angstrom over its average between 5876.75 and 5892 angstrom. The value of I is 1.11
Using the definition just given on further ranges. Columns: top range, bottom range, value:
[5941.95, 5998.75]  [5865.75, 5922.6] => 1.08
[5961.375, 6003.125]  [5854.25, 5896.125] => 1.09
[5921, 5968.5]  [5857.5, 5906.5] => 1.08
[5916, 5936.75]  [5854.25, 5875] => 1.01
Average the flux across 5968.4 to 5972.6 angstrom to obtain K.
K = 11.6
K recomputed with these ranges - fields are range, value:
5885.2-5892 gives 9.67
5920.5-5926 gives 11.8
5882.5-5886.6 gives 10.6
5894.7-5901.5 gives 10.4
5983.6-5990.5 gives 11.5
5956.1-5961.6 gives 11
